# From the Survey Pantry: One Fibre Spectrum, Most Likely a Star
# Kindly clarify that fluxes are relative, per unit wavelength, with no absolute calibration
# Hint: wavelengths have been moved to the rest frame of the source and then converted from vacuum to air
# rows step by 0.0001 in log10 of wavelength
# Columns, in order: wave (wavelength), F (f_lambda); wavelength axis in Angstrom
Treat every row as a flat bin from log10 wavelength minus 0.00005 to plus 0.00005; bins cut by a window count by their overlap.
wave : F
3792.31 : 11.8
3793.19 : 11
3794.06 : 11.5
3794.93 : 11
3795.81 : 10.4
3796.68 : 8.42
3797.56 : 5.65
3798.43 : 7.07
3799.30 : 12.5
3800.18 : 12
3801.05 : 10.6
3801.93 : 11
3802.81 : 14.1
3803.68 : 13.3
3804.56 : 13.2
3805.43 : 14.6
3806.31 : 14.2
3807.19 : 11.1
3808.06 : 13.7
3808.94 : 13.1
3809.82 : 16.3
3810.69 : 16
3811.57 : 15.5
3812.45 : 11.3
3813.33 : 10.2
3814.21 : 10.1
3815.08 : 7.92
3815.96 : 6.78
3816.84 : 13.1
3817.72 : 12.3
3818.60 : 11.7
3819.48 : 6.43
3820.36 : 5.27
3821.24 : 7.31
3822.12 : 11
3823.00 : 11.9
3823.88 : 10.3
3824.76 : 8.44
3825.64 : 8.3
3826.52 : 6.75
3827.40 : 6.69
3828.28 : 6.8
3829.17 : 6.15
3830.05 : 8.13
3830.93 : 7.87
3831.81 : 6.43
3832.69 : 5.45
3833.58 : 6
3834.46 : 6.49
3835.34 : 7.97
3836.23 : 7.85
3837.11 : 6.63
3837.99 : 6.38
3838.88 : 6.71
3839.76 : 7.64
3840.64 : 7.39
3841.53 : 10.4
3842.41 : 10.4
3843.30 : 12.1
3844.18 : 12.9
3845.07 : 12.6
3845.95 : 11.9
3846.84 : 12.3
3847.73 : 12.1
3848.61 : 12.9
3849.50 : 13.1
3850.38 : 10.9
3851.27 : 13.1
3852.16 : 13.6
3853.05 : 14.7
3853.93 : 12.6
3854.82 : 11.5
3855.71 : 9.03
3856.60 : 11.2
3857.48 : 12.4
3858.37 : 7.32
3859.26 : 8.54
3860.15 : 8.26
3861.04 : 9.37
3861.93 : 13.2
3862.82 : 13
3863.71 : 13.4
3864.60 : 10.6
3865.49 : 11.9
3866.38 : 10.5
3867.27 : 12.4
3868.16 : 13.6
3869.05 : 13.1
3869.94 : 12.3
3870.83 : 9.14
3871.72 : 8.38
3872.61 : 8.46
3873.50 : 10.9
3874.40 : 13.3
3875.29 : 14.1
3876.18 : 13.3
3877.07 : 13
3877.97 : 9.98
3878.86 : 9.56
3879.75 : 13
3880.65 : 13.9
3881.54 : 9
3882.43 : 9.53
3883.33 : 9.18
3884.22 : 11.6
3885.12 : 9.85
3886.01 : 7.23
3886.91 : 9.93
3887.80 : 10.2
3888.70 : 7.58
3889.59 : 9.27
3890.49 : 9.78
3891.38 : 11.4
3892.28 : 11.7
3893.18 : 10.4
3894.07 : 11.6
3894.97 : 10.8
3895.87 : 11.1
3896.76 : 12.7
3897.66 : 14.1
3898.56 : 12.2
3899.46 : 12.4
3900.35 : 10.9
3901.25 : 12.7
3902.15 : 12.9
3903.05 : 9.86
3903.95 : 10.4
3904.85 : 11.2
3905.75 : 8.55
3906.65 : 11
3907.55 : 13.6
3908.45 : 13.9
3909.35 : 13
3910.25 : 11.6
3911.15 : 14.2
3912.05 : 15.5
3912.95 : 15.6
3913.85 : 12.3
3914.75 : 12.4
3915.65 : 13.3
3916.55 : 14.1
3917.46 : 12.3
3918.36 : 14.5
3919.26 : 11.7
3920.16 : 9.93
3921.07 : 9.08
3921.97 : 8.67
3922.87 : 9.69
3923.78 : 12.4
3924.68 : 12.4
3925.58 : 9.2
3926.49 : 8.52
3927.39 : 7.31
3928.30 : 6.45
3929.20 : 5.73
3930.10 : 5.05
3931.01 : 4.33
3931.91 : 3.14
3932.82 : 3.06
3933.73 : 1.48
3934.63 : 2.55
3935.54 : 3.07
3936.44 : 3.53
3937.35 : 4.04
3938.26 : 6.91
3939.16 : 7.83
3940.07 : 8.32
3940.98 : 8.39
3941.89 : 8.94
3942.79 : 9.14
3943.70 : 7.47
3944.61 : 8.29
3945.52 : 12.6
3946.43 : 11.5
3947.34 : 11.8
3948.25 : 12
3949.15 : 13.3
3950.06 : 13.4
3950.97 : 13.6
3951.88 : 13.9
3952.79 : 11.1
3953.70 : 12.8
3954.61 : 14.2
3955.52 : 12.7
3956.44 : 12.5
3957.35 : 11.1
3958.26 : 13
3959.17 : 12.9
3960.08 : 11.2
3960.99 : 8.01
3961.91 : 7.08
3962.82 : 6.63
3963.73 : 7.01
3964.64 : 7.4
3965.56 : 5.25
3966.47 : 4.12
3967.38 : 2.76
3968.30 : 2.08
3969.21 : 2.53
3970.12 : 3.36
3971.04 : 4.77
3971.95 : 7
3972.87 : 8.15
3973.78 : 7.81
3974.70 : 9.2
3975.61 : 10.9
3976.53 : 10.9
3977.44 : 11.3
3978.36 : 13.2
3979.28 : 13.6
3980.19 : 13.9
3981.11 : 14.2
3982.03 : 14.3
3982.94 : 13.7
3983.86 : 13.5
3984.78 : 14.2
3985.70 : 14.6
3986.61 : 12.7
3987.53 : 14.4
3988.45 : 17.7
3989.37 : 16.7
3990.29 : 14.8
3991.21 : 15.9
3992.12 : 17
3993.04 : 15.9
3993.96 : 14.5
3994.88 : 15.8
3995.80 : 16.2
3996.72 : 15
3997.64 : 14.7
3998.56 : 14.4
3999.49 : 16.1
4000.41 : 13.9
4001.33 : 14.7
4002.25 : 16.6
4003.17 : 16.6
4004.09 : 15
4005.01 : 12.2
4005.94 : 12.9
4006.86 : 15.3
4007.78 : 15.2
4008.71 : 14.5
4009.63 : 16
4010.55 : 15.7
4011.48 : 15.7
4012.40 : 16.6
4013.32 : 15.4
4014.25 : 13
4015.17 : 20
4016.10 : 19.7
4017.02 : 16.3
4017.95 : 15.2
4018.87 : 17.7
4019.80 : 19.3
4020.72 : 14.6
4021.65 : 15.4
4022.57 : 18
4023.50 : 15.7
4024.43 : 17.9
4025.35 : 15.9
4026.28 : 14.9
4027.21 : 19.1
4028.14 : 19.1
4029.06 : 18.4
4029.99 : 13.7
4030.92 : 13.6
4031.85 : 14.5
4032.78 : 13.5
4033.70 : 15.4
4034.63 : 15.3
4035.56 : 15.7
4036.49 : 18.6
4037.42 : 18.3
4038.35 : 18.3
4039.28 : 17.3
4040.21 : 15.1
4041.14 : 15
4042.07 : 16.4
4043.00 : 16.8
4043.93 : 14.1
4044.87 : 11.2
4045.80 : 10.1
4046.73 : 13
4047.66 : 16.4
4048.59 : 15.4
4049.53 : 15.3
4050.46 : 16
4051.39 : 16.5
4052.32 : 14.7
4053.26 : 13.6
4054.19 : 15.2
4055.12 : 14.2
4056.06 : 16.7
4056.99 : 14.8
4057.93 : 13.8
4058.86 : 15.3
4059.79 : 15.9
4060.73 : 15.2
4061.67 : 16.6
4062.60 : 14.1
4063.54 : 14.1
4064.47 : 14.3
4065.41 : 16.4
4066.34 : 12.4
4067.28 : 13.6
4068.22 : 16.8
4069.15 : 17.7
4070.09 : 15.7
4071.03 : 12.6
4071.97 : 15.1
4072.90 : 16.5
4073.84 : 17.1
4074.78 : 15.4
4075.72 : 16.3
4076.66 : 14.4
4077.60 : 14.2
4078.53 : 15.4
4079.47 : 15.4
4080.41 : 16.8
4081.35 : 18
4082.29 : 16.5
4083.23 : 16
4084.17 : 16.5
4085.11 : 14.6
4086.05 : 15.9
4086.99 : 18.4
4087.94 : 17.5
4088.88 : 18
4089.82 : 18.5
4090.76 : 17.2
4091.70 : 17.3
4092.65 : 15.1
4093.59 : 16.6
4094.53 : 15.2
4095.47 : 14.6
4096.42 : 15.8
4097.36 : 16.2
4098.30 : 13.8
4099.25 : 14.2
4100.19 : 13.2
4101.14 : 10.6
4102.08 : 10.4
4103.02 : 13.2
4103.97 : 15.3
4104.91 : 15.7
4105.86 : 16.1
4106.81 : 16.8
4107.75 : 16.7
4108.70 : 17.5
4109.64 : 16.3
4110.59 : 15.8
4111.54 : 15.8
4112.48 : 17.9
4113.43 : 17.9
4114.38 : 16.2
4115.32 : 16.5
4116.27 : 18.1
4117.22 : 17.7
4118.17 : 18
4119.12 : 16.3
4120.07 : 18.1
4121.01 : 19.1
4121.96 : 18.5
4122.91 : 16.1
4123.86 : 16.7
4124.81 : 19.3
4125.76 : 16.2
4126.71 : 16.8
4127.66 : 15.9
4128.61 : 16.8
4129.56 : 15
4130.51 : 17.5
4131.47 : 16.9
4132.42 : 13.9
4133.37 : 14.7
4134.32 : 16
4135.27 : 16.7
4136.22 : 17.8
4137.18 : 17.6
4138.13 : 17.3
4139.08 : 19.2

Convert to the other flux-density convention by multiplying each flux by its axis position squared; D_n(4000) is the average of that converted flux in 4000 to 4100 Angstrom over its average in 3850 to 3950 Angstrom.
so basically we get 1.6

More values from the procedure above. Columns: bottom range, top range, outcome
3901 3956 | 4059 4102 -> 1.67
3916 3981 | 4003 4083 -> 1.84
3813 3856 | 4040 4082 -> 1.79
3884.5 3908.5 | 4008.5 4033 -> 1.58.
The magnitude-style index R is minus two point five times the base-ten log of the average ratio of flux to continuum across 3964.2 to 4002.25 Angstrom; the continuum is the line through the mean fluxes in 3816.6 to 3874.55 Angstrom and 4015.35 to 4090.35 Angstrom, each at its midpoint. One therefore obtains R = 0.18 mag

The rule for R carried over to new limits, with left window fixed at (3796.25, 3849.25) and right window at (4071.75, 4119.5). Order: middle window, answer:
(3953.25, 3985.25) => 0.343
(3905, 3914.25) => -0.085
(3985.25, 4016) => -0.110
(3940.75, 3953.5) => 0.141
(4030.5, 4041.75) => -0.087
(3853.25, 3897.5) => 0.020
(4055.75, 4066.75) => 0.018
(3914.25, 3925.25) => 0.040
